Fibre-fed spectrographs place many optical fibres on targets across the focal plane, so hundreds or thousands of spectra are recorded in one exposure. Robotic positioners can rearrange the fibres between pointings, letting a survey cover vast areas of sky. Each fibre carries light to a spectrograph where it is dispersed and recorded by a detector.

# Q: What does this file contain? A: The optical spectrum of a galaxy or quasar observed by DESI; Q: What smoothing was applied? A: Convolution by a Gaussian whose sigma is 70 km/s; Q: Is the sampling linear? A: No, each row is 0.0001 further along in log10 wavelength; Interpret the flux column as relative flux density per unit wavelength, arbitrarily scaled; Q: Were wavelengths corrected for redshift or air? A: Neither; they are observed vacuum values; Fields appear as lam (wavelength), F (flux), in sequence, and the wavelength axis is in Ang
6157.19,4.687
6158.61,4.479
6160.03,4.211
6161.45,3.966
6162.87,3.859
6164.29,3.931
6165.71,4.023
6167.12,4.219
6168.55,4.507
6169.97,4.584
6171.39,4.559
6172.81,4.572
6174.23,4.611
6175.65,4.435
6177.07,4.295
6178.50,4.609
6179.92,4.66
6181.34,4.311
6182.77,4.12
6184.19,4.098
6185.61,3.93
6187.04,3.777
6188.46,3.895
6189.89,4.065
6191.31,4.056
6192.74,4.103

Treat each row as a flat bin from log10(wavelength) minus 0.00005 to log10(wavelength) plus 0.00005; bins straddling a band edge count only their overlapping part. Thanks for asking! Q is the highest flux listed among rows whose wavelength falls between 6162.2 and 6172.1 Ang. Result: 4.584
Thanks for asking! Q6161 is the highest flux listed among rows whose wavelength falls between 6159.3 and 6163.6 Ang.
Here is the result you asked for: 4.211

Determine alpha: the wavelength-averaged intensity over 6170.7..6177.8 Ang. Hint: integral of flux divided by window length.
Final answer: 4.49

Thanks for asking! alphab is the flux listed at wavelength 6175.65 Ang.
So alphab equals 4.435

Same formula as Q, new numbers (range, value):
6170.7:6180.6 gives 4.66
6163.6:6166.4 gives 4.023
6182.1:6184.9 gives 4.12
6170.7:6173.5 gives 4.572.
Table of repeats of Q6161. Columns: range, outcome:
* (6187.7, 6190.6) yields 4.065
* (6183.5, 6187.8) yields 4.098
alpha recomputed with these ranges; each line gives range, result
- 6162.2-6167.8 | 4.01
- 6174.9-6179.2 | 4.44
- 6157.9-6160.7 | 4.34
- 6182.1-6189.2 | 3.96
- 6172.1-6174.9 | 4.59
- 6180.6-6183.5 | 4.22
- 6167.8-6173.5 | 4.55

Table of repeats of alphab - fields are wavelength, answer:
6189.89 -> 4.065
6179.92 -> 4.66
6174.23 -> 4.611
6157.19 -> 4.687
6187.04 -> 3.777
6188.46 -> 3.895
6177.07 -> 4.295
